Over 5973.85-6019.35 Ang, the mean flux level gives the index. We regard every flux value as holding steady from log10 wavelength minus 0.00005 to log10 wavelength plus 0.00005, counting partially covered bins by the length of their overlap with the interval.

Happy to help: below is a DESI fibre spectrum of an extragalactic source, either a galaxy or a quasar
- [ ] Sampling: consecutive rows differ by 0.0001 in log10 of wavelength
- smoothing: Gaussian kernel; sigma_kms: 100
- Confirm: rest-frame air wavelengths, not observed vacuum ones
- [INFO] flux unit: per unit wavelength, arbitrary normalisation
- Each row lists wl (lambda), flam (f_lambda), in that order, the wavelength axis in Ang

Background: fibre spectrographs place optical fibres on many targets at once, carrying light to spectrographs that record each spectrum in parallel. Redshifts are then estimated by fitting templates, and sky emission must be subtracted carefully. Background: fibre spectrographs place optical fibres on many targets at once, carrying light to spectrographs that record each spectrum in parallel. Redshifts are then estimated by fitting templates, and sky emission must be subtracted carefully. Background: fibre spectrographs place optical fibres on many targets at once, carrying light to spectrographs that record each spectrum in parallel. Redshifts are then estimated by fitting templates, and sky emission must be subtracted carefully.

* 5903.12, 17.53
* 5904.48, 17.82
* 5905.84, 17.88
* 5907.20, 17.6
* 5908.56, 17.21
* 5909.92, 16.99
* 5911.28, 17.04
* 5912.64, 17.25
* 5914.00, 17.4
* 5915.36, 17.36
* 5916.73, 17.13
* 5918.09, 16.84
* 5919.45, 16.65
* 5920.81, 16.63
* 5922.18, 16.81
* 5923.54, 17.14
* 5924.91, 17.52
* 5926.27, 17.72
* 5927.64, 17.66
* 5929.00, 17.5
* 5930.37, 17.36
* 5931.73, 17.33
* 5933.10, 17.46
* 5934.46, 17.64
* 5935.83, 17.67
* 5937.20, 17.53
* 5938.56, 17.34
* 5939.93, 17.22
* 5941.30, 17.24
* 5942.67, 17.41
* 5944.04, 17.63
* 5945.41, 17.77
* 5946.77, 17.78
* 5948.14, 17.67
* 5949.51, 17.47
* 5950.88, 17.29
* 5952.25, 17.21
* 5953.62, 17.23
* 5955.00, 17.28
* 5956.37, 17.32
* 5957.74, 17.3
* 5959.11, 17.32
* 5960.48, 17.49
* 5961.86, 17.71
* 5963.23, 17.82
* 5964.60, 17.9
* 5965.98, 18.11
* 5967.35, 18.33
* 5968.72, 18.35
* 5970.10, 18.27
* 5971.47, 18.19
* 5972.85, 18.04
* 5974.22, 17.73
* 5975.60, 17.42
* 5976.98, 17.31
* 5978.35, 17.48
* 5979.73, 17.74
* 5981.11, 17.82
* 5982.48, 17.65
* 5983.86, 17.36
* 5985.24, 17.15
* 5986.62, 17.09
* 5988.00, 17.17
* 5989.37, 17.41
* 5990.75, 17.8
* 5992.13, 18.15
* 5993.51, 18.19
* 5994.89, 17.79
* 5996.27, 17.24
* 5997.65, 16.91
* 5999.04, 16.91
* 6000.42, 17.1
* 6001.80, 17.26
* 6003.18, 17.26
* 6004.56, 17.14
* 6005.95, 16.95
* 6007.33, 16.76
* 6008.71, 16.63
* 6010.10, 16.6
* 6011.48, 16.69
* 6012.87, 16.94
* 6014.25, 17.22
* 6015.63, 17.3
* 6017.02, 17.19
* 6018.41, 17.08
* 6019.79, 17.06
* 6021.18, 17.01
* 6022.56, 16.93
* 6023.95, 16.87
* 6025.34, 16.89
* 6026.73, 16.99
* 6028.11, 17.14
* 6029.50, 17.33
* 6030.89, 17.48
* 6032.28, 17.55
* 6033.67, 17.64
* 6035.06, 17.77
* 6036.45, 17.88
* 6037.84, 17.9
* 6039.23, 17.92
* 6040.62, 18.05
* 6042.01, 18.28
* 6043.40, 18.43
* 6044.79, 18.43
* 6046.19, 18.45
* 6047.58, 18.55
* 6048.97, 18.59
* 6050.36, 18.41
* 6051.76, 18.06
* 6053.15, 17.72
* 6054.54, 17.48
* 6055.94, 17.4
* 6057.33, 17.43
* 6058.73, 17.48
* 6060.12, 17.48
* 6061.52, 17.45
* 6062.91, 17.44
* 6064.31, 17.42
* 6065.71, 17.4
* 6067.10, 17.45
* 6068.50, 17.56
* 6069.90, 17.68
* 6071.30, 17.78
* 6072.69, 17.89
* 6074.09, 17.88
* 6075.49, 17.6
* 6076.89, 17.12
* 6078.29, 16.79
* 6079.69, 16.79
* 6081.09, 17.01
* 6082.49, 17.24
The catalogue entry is 17.3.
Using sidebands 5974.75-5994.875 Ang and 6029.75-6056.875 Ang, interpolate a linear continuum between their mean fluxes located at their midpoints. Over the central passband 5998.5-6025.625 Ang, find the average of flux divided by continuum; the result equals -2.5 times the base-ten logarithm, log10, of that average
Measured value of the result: 0.05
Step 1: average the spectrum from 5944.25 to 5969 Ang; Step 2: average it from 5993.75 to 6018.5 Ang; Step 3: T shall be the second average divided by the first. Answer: 0.97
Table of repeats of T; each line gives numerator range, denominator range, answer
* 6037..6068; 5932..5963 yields 1.02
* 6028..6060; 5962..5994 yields 1.01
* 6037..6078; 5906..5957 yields 1.03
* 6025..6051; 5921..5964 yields 1.03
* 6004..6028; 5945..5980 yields 0.96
